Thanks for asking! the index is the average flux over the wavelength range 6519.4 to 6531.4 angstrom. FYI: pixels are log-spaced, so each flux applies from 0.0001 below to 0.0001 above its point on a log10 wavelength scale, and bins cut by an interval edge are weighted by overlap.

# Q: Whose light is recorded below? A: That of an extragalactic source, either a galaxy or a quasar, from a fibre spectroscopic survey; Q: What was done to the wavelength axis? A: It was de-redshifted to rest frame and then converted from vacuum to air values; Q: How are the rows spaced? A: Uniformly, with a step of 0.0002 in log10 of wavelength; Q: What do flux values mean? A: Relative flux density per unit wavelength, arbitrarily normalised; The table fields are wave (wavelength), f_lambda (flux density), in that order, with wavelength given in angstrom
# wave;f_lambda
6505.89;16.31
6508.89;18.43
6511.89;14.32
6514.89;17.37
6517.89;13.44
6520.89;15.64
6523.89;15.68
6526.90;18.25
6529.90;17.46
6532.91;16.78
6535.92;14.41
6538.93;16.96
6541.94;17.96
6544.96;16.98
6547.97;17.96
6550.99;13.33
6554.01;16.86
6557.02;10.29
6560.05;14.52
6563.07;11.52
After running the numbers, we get 16.8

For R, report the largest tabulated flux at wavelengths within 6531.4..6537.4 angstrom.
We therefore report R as 16.78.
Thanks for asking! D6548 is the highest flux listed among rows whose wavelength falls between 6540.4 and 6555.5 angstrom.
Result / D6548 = 17.96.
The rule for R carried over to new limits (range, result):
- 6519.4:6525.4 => 15.68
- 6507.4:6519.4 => 18.43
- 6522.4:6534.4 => 18.25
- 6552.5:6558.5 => 16.86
